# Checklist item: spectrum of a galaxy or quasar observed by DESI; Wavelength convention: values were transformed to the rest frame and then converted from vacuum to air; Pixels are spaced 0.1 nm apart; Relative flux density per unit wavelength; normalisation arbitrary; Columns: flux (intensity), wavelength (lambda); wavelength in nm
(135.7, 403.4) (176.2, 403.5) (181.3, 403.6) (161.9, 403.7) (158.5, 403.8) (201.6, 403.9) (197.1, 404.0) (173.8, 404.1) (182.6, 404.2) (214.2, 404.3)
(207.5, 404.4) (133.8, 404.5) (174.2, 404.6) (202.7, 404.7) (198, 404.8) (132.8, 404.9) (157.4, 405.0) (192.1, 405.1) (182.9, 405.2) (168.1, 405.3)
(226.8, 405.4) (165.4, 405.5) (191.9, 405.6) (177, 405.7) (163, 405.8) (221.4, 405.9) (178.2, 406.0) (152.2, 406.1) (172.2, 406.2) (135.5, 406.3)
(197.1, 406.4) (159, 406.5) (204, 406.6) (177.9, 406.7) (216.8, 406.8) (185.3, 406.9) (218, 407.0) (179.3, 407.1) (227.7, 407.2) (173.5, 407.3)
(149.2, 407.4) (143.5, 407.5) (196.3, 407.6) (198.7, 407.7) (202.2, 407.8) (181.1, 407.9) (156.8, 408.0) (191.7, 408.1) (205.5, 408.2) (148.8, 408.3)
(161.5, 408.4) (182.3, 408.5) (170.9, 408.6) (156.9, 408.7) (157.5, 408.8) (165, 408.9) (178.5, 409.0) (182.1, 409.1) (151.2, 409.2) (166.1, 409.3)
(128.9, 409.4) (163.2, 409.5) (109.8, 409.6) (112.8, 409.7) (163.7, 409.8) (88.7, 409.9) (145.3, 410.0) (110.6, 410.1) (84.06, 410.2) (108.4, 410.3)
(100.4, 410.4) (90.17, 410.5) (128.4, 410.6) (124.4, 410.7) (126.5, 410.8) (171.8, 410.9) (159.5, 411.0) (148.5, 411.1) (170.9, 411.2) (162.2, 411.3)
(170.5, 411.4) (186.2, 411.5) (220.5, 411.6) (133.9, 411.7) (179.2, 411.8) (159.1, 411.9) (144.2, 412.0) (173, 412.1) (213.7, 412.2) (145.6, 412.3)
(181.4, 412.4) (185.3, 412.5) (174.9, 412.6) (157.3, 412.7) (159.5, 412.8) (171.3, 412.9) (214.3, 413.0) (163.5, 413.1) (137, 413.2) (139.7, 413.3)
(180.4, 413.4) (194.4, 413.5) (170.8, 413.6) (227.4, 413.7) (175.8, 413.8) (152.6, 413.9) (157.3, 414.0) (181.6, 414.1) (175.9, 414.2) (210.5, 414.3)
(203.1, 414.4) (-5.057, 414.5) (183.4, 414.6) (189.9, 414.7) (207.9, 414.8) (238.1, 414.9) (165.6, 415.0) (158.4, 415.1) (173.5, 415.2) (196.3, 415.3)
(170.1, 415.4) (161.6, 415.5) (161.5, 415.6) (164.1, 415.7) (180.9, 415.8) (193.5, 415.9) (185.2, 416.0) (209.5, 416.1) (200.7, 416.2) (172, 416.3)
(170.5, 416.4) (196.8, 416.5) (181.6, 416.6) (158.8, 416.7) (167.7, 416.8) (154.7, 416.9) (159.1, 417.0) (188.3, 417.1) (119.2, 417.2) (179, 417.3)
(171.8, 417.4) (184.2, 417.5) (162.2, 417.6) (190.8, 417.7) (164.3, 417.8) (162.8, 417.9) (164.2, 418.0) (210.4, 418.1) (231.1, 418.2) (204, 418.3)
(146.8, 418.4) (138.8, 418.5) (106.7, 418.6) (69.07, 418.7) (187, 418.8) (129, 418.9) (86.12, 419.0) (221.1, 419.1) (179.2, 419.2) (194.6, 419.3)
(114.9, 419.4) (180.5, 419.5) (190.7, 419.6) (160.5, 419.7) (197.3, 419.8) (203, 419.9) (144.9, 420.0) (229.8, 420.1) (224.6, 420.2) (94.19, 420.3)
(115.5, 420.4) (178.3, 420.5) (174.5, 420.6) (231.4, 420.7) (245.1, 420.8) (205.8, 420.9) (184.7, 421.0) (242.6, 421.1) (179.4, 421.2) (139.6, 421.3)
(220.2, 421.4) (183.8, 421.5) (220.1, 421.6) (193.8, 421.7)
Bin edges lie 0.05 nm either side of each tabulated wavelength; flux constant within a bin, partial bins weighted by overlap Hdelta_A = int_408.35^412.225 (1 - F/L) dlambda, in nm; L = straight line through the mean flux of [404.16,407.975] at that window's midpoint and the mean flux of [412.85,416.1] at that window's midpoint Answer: 0.630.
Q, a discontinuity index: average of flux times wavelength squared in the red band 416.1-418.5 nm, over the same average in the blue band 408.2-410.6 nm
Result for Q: 1.29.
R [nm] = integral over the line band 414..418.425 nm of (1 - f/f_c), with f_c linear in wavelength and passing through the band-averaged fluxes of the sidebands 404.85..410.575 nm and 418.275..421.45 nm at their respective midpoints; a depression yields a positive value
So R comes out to -0.16 nm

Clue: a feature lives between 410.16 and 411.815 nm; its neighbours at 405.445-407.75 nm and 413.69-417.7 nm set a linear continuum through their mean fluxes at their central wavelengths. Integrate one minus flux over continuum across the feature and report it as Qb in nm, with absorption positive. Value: 0.31 nm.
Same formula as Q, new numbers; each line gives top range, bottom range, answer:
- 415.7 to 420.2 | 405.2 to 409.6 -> 1.02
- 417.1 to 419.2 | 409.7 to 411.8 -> 1.20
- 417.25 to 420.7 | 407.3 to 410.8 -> 1.18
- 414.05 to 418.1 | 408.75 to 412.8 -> 1.19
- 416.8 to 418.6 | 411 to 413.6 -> 1.03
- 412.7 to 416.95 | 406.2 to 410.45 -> 1.11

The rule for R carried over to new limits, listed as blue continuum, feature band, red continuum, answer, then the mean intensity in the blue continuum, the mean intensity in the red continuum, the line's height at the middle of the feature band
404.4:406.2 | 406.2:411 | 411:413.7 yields 0.439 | 178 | 172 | 175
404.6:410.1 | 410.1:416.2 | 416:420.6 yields 0.168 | 172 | 169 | 170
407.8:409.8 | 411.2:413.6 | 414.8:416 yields 0.007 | 163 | 180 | 172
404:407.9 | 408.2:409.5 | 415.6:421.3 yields 0.119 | 183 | 174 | 181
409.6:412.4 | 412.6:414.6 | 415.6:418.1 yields -0.115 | 145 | 175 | 158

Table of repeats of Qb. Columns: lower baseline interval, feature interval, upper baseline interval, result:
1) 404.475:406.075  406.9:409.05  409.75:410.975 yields -0.44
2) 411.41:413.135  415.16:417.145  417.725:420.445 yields -0.10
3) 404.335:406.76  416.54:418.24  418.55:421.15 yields 0.00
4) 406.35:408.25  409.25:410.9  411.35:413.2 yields 0.52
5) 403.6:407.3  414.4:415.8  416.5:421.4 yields 0.06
